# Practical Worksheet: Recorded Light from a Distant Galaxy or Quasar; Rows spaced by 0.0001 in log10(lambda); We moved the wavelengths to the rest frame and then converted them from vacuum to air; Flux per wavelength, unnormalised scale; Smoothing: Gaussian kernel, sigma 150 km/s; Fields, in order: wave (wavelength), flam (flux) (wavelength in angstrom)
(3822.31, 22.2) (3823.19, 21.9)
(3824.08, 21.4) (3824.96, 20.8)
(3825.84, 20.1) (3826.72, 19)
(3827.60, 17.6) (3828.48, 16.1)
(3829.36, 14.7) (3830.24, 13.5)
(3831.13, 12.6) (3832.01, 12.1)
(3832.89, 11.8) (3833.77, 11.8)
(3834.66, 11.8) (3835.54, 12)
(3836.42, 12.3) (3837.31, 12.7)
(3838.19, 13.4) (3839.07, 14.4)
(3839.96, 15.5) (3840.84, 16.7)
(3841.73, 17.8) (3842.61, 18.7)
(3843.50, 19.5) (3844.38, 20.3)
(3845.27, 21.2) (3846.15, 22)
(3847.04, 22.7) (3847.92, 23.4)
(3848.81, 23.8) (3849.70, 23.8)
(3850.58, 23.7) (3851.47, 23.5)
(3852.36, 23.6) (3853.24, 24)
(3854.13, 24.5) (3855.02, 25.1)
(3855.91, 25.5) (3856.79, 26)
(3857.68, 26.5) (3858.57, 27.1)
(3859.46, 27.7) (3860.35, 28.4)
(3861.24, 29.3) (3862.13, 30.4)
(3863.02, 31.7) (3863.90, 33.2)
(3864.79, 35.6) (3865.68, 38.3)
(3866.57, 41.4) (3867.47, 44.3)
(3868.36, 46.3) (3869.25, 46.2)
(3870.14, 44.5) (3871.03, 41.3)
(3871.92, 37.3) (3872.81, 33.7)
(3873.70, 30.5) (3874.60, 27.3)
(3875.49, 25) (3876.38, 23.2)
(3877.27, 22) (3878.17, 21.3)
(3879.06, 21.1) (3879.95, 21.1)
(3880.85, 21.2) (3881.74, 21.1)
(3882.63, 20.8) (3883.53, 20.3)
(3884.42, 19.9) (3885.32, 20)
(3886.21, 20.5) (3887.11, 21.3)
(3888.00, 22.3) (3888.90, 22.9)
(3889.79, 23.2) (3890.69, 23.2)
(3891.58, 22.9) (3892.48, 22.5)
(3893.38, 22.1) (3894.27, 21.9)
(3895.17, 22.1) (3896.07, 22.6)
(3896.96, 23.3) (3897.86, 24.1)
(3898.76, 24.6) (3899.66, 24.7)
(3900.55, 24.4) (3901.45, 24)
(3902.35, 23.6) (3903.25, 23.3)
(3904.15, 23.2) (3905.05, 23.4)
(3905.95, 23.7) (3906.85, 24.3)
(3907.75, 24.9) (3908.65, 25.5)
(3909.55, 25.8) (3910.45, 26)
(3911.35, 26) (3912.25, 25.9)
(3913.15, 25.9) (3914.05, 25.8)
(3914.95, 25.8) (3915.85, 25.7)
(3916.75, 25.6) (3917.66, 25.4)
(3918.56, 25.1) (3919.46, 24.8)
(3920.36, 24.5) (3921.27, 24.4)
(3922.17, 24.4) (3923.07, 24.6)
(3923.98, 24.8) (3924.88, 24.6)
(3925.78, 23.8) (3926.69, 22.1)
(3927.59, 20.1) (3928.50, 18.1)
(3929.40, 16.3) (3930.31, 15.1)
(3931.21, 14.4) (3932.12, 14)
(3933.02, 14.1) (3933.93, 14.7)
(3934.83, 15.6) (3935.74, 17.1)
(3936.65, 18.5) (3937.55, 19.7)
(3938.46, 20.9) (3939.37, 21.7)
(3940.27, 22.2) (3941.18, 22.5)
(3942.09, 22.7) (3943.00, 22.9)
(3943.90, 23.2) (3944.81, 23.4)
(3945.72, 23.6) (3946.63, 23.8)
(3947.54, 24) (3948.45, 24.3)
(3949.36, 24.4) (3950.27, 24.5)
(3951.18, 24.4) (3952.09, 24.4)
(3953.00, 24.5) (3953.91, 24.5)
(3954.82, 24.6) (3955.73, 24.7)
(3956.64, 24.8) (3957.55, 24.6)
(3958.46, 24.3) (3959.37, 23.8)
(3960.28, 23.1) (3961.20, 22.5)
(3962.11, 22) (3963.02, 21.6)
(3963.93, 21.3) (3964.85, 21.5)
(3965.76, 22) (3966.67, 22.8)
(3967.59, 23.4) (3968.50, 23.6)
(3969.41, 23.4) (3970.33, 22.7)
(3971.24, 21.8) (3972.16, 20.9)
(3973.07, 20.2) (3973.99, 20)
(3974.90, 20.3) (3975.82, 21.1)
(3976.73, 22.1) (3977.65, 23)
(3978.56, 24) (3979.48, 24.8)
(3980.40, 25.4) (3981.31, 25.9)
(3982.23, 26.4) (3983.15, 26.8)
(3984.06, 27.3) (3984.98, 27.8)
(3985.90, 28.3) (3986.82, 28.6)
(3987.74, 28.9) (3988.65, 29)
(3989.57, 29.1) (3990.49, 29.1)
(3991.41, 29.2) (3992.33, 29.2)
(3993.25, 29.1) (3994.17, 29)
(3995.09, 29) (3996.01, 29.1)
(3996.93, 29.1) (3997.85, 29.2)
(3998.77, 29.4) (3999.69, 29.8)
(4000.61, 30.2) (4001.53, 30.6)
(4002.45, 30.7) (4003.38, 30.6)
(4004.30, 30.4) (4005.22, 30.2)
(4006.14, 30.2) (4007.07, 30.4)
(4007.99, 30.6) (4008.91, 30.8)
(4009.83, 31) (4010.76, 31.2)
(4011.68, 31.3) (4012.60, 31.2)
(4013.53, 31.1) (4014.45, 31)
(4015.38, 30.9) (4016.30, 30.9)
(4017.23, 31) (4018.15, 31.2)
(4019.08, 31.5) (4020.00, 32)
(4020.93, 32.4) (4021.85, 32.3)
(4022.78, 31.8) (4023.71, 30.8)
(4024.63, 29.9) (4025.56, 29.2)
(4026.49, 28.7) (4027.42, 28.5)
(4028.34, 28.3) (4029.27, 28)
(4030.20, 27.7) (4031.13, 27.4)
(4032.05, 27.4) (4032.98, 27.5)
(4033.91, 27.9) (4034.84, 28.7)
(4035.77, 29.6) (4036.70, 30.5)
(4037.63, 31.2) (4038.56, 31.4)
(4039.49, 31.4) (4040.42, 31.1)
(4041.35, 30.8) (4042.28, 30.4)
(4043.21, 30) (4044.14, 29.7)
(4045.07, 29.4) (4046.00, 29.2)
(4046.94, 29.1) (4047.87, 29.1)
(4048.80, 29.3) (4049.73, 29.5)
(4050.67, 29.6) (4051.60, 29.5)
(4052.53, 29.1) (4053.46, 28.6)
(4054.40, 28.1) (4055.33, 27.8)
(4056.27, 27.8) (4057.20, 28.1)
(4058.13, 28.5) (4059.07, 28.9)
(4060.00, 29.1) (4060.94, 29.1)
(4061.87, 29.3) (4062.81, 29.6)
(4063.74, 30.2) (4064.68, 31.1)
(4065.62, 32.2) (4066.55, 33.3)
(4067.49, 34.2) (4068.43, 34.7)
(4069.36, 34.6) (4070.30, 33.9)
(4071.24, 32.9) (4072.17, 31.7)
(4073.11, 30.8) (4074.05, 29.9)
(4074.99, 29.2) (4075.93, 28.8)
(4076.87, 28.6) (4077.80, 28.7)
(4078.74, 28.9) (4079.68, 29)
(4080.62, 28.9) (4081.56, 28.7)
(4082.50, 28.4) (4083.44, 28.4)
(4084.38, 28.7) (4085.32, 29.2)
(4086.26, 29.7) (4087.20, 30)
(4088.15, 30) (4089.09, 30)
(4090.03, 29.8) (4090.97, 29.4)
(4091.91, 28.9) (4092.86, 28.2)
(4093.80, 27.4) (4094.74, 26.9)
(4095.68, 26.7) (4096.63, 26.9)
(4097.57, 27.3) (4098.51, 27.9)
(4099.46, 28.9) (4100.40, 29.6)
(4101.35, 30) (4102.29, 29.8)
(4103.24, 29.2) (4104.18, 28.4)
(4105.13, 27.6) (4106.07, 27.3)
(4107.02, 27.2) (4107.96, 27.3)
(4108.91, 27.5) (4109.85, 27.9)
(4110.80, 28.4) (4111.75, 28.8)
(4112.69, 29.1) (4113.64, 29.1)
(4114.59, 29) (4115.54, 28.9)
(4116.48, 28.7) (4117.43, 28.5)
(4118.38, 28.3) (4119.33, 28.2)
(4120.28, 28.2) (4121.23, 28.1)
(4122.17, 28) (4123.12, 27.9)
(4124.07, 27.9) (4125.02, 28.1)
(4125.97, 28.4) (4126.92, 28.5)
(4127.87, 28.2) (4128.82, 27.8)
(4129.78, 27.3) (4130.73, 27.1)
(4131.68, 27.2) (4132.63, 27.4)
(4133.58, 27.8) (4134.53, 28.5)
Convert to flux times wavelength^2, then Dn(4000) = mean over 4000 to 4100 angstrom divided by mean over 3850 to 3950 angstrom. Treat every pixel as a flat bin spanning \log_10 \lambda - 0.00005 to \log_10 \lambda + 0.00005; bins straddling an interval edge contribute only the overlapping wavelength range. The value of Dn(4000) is 1.30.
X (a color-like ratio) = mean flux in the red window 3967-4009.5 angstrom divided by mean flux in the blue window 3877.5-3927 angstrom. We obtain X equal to 1.15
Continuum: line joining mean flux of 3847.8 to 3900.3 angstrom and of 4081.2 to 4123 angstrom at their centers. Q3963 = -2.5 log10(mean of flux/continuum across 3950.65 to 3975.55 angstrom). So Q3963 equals 0.20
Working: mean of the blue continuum 26.9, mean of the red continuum 28.5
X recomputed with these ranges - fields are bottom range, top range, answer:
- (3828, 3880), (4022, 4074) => 1.22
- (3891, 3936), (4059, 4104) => 1.31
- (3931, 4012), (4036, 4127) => 1.18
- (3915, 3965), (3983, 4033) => 1.34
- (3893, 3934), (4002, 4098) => 1.30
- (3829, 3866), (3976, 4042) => 1.36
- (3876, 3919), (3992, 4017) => 1.30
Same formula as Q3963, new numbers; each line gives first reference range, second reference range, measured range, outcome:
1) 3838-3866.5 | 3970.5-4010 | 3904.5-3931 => 0.093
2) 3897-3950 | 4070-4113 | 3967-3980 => 0.105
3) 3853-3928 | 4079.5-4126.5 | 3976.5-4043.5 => -0.069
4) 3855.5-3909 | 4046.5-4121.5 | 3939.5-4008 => 0.102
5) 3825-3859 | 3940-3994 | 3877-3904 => -0.060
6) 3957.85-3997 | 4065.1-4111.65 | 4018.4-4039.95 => -0.105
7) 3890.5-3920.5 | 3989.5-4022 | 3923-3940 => 0.343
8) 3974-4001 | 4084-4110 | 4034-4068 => -0.072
